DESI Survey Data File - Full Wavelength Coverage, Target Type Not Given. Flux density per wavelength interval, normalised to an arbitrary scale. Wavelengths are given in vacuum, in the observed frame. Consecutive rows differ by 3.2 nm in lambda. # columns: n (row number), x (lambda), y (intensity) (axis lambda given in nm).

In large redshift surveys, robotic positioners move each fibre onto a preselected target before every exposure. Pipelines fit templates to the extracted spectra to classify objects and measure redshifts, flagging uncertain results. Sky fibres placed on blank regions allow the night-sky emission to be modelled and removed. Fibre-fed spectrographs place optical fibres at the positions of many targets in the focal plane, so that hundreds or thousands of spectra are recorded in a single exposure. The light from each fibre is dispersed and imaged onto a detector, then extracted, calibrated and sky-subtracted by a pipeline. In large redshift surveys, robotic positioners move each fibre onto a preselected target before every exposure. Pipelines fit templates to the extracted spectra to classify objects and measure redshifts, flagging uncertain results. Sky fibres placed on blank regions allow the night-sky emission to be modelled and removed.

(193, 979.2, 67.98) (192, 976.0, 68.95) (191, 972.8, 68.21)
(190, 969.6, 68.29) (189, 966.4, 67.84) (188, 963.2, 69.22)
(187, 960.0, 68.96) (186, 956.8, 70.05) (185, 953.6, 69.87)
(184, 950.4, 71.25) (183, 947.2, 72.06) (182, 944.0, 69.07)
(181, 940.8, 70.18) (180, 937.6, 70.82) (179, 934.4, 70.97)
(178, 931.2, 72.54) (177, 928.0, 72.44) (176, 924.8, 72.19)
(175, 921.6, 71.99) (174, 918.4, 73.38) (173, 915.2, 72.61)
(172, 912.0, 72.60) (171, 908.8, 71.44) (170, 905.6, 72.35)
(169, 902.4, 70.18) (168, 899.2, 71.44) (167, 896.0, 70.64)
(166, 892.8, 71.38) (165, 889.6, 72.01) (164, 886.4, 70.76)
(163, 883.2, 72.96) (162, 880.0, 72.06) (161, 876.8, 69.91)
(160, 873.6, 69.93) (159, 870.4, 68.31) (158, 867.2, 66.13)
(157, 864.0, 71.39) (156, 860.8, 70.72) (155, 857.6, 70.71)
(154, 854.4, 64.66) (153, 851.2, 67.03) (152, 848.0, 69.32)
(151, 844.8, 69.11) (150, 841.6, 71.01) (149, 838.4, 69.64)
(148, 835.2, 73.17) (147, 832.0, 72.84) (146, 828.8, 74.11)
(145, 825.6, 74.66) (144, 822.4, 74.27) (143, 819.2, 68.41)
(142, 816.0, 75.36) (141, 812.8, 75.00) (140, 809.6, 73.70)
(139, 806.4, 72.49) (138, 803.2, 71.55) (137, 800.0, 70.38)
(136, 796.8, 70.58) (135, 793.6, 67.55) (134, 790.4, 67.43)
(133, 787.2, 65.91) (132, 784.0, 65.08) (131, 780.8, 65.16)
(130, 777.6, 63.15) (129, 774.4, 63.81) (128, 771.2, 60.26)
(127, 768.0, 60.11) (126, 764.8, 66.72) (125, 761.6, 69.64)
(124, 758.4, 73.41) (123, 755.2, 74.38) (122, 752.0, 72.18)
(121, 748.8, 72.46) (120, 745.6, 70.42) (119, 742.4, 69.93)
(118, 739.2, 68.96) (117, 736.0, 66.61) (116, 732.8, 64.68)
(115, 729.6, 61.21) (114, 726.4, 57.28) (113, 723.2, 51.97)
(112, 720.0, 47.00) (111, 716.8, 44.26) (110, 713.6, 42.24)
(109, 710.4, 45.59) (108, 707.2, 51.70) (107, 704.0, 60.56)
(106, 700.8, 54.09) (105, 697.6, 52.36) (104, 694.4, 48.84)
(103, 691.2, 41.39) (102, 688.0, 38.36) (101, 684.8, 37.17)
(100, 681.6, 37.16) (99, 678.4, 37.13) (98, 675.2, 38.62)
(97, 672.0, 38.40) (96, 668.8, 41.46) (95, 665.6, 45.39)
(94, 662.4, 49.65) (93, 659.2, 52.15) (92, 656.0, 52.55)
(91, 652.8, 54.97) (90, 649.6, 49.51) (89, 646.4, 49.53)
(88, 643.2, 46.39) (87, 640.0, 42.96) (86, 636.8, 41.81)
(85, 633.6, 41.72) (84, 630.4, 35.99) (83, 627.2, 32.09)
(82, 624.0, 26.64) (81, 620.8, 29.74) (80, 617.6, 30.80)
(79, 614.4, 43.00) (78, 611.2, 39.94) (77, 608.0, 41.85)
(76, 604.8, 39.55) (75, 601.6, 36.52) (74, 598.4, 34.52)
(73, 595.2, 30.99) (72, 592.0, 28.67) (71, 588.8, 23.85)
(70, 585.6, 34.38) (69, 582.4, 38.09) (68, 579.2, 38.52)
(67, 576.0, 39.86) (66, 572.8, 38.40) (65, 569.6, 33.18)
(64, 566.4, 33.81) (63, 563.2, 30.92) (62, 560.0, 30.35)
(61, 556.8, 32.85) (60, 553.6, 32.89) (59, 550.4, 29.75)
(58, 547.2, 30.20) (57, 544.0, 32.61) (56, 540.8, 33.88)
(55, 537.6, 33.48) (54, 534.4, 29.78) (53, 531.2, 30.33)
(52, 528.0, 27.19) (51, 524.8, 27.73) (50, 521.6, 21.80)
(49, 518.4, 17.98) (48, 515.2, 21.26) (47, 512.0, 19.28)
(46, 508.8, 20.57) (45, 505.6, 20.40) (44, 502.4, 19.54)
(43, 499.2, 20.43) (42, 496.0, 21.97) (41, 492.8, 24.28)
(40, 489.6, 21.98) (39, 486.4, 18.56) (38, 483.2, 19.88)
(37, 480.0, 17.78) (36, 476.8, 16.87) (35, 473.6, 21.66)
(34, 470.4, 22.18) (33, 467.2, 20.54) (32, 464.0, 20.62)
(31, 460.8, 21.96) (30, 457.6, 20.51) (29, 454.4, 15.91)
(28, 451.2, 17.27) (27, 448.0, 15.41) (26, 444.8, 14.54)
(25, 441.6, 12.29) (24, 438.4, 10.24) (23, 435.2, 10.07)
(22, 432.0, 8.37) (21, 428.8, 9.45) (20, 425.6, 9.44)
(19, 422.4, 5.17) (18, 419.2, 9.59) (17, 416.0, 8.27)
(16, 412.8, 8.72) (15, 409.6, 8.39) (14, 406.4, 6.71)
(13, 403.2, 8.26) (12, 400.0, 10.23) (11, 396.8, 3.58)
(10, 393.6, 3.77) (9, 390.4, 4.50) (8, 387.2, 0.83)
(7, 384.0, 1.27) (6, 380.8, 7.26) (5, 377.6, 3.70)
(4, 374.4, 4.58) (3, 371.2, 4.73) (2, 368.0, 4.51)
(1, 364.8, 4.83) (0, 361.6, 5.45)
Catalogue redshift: 0.00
